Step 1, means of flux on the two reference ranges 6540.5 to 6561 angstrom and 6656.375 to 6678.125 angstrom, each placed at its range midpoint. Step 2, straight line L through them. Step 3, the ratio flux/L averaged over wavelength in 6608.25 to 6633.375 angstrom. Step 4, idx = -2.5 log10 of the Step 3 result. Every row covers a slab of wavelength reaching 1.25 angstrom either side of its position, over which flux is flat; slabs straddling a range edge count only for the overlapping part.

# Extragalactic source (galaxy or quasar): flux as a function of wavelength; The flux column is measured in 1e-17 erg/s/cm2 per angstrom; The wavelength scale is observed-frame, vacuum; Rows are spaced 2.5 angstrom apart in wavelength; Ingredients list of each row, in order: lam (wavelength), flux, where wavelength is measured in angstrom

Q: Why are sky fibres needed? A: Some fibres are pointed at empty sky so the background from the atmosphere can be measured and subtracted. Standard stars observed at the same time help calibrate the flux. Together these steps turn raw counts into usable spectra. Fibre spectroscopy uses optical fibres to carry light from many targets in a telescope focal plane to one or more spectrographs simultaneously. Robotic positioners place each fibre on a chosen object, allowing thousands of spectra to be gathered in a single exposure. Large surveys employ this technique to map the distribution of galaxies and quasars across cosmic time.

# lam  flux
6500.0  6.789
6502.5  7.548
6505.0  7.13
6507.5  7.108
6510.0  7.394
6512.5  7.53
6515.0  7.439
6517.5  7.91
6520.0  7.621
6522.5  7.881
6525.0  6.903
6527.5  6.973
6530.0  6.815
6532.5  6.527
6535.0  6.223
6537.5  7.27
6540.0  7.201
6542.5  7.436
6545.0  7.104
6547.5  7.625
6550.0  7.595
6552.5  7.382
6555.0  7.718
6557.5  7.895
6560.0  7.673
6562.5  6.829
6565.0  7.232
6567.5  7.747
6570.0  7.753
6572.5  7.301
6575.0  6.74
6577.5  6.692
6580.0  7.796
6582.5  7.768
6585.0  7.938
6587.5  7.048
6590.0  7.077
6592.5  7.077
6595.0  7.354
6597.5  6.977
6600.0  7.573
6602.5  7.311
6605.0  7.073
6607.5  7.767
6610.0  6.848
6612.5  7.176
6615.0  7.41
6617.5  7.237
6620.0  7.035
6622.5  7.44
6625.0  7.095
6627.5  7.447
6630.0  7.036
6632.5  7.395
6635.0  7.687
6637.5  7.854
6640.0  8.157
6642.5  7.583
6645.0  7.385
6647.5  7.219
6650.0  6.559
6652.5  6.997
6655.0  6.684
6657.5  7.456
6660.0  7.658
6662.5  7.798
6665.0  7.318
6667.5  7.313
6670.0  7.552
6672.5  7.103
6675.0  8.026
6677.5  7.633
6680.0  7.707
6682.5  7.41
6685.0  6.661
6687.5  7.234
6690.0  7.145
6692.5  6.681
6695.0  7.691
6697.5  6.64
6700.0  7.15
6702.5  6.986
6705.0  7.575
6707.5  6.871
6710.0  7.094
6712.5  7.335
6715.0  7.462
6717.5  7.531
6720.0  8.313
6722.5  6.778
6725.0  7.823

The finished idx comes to 0.05 mag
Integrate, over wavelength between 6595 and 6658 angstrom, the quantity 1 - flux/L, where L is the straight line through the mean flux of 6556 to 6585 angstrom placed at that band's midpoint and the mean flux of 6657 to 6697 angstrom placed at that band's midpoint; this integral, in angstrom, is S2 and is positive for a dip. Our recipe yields 0.9 angstrom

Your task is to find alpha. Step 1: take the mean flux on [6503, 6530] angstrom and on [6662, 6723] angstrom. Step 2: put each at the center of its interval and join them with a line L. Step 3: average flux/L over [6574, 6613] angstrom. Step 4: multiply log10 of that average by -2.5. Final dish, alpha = 0.01 mag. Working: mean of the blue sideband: 7.37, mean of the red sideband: 7.32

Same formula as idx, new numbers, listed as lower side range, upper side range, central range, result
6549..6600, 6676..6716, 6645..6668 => 0.01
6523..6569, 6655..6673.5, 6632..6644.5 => -0.05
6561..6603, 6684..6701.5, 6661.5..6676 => -0.06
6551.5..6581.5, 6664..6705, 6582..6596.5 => 0.00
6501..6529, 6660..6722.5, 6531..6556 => 0.03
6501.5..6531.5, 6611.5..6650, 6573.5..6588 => 0.00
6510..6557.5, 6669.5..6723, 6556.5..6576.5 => -0.01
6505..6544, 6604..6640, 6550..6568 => -0.03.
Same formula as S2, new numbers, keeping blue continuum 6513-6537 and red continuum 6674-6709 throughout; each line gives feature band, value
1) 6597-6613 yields -0.1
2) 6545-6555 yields -0.5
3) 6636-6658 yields -0.3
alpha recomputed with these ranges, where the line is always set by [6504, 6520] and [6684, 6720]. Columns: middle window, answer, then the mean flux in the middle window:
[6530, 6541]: 0.09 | 6.8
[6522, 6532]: 0.06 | 7.04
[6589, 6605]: 0.02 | 7.22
